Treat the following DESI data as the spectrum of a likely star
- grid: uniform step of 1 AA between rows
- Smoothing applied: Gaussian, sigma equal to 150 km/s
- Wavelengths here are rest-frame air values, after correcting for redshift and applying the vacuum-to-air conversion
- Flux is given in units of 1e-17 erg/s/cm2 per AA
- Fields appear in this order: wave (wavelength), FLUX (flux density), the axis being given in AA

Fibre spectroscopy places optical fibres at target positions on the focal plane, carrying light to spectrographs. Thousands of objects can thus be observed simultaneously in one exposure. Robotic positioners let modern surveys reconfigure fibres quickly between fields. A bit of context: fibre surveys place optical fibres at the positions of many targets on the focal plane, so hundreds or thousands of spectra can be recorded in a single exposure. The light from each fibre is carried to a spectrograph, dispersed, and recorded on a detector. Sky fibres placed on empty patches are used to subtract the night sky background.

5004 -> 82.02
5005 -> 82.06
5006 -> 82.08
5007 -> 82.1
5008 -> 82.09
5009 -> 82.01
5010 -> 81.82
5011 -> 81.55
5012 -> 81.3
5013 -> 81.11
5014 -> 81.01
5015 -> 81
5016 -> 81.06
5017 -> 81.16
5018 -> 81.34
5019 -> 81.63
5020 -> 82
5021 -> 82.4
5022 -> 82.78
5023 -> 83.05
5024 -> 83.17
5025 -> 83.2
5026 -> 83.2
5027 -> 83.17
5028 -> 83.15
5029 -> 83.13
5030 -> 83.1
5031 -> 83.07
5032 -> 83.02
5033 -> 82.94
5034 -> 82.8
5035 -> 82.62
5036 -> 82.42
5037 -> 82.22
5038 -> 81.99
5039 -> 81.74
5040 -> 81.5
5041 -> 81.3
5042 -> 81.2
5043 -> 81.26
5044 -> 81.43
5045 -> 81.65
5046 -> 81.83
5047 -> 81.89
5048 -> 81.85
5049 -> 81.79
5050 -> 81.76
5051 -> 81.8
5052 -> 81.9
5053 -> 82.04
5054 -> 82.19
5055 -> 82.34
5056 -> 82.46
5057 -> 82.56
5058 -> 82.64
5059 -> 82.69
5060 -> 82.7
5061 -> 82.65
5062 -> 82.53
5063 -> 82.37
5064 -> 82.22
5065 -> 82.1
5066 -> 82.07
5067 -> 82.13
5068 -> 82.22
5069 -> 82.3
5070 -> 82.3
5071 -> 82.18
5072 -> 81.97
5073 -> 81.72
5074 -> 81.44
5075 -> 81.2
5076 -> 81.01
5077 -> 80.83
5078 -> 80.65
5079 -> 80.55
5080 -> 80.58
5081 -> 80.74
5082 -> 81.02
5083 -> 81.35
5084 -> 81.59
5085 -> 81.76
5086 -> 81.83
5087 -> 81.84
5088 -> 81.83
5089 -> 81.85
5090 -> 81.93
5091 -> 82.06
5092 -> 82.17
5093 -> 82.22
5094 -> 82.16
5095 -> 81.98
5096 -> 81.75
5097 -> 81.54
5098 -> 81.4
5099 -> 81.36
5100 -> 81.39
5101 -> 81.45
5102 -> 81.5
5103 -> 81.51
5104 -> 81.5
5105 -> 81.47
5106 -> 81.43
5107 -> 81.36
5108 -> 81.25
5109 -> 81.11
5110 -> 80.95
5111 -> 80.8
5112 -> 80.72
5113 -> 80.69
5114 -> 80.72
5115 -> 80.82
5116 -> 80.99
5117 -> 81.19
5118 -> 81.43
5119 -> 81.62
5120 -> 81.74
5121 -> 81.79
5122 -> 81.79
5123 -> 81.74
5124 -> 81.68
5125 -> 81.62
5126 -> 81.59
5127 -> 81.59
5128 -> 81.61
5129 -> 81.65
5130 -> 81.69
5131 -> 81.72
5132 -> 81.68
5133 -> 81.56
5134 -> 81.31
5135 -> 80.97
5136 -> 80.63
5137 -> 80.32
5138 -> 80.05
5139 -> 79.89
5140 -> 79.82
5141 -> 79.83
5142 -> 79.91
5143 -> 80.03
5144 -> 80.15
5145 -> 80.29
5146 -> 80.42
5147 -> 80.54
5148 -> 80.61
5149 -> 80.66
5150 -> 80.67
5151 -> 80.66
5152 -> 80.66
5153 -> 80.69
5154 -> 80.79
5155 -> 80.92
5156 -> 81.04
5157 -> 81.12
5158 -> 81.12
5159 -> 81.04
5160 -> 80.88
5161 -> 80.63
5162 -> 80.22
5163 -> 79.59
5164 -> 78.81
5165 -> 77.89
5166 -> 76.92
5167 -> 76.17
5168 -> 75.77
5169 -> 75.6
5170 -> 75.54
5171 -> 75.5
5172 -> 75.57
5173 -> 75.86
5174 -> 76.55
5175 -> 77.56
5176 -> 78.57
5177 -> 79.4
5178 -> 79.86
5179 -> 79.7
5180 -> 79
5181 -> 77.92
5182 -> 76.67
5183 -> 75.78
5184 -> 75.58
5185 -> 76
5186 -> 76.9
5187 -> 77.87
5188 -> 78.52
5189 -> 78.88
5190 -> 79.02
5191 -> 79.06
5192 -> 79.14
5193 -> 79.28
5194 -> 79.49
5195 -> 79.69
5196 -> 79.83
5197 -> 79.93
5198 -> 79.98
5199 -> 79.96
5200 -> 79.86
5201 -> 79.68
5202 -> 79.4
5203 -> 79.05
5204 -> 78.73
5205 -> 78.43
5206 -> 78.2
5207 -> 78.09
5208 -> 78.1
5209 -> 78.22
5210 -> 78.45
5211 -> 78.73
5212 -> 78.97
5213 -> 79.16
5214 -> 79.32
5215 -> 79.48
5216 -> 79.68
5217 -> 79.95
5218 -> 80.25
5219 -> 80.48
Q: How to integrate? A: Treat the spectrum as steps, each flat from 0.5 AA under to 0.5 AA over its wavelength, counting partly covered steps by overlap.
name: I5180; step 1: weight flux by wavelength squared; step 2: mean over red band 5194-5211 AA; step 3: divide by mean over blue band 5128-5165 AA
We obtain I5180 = 1.0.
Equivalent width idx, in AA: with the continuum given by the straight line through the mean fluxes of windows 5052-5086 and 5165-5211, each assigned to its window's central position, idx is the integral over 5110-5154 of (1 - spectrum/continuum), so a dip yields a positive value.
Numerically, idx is -0.6 AA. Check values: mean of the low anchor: 81.9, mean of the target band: 80.9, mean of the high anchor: 78.1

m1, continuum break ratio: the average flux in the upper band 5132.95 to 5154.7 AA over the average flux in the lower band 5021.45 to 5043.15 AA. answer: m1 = 0.97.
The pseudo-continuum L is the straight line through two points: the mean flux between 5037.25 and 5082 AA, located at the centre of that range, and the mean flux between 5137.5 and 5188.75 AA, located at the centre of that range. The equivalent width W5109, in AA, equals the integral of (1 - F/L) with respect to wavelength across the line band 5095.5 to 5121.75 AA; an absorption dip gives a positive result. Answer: -0.3 AA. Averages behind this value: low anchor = 81.8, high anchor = 78.9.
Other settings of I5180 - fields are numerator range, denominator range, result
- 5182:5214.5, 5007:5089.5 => 1.02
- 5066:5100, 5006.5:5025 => 1.02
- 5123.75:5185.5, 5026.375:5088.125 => 1.01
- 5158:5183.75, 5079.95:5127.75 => 0.98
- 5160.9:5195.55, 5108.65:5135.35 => 0.98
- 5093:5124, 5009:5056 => 1.02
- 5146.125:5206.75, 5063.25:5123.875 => 1.00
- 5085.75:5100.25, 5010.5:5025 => 1.03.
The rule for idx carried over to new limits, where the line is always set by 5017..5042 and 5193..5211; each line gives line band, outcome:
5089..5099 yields -0.1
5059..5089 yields 0.0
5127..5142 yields -0.1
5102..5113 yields 0.0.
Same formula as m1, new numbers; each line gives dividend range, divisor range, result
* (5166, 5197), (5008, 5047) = 0.95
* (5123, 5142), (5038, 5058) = 0.99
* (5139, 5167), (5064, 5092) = 0.98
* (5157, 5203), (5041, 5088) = 0.96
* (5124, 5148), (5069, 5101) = 0.99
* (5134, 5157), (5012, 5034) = 0.98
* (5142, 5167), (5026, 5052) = 0.98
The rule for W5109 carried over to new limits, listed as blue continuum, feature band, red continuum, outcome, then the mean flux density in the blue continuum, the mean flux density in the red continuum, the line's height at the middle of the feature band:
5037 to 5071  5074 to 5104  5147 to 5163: 0.04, 82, 80.7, 81.6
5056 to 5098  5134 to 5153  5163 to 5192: -0.35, 81.8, 77.4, 78.9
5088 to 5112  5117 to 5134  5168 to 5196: -0.27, 81.6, 77.7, 80.4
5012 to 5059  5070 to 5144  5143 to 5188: -0.95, 82.1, 78.7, 80.3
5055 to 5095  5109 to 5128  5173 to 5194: -0.23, 81.9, 78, 80.3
